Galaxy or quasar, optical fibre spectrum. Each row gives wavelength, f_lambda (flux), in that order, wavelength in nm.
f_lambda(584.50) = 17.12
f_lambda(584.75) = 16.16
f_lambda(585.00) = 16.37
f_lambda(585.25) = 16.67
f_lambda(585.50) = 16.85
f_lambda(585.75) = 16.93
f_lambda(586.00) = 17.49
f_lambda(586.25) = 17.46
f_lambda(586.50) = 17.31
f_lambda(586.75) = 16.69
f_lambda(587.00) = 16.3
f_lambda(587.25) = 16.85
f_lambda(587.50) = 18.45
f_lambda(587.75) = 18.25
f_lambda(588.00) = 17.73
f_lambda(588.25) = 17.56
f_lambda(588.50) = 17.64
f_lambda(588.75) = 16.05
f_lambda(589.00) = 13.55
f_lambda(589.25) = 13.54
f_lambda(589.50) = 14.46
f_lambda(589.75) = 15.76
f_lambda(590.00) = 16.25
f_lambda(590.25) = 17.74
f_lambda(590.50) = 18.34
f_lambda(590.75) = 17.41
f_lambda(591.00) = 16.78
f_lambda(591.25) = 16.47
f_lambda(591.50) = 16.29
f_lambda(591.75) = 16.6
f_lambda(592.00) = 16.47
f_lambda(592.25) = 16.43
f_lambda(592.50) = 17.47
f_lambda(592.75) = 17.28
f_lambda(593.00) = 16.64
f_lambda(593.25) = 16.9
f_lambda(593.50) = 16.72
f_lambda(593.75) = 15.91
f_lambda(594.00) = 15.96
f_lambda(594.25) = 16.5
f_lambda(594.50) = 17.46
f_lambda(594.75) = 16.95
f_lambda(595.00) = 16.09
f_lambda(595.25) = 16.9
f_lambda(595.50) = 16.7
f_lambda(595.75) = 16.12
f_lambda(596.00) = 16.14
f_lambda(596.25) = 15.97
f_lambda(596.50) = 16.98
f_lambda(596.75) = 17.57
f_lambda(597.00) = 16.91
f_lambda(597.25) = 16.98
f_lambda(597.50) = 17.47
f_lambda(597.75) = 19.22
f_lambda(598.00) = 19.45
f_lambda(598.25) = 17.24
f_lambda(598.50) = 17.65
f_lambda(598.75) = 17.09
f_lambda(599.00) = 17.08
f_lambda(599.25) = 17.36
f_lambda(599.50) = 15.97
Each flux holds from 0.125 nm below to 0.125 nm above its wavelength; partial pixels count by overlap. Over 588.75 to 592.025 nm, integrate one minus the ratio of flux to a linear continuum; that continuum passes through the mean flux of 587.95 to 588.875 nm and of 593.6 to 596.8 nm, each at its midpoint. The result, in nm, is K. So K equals 0.17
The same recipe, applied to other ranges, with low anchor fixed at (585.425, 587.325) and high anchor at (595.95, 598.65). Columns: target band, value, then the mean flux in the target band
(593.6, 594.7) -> 0.05 nm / 16.5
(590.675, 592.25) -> 0.05 nm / 16.6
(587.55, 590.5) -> 0.13 nm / 16.4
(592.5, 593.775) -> 0.03 nm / 16.8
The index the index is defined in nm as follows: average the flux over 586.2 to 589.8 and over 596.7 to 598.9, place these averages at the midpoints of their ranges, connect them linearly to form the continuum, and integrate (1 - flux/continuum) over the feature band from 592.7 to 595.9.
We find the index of 0.13 nm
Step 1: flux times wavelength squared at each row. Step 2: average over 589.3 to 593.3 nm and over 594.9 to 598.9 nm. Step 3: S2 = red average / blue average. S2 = 1.05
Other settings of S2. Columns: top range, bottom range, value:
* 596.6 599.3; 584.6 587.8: 1.08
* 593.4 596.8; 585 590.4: 1.02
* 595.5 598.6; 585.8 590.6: 1.07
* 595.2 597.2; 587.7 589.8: 1.07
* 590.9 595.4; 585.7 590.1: 1.02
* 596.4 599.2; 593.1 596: 1.08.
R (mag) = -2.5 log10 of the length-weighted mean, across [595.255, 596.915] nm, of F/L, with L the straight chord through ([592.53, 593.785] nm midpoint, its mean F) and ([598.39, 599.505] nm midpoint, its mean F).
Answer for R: 0.02 mag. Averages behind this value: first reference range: 16.8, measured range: 16.6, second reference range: 17.1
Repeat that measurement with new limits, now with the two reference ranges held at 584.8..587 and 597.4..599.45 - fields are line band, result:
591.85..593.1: 0.03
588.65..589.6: 0.19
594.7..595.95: 0.07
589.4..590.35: 0.07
